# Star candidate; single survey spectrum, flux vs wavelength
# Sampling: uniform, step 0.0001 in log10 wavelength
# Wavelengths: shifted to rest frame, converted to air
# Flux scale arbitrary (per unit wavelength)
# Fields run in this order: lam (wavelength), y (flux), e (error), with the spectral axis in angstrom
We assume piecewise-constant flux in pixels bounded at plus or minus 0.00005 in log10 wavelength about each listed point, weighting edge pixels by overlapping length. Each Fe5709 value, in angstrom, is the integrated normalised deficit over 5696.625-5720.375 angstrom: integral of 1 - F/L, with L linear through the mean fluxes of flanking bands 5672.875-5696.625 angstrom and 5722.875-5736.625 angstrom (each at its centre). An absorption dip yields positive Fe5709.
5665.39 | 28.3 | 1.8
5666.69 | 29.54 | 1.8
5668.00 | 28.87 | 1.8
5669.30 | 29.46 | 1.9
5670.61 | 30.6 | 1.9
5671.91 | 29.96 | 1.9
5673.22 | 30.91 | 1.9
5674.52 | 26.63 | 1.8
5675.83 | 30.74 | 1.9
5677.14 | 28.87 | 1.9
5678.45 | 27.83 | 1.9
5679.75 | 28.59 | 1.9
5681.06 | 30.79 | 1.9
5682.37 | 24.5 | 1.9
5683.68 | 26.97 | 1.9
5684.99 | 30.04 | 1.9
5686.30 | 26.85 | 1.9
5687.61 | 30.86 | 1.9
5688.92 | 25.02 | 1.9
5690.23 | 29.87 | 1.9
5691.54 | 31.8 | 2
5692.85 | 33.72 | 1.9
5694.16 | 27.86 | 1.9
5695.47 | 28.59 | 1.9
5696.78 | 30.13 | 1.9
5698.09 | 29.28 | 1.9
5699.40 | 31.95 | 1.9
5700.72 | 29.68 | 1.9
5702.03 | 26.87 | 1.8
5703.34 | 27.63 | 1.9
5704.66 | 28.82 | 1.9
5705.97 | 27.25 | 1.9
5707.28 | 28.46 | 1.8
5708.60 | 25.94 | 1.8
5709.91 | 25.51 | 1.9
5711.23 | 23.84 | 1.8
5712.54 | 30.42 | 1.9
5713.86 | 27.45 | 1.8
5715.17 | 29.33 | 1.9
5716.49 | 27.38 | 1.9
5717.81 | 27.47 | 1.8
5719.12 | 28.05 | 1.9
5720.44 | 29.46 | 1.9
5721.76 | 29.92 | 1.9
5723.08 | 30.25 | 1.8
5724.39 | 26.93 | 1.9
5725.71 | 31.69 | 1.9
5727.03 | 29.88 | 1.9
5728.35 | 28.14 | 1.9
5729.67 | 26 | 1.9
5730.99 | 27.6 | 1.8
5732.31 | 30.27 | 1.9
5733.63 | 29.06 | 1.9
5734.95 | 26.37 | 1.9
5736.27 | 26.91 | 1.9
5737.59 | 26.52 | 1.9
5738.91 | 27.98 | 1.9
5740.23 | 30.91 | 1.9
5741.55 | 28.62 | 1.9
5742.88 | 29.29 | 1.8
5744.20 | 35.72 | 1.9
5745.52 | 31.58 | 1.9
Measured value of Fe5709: 0.5 angstrom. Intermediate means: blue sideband 28.9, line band 28.1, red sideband 28.4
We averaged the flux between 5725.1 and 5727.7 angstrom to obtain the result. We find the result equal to 30.7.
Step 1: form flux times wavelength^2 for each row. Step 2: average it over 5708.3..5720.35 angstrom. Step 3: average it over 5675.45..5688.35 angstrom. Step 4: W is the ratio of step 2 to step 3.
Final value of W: 1.0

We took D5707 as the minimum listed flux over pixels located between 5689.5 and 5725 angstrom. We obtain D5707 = 23.84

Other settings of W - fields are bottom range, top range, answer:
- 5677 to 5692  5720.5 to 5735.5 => 1.03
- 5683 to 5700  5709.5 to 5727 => 0.97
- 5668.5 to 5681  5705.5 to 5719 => 0.94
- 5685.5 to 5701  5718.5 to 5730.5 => 0.99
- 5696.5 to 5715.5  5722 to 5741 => 1.02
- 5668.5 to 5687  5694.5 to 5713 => 0.99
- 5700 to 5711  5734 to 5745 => 1.08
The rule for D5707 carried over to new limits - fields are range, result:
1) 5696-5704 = 26.87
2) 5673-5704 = 24.5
